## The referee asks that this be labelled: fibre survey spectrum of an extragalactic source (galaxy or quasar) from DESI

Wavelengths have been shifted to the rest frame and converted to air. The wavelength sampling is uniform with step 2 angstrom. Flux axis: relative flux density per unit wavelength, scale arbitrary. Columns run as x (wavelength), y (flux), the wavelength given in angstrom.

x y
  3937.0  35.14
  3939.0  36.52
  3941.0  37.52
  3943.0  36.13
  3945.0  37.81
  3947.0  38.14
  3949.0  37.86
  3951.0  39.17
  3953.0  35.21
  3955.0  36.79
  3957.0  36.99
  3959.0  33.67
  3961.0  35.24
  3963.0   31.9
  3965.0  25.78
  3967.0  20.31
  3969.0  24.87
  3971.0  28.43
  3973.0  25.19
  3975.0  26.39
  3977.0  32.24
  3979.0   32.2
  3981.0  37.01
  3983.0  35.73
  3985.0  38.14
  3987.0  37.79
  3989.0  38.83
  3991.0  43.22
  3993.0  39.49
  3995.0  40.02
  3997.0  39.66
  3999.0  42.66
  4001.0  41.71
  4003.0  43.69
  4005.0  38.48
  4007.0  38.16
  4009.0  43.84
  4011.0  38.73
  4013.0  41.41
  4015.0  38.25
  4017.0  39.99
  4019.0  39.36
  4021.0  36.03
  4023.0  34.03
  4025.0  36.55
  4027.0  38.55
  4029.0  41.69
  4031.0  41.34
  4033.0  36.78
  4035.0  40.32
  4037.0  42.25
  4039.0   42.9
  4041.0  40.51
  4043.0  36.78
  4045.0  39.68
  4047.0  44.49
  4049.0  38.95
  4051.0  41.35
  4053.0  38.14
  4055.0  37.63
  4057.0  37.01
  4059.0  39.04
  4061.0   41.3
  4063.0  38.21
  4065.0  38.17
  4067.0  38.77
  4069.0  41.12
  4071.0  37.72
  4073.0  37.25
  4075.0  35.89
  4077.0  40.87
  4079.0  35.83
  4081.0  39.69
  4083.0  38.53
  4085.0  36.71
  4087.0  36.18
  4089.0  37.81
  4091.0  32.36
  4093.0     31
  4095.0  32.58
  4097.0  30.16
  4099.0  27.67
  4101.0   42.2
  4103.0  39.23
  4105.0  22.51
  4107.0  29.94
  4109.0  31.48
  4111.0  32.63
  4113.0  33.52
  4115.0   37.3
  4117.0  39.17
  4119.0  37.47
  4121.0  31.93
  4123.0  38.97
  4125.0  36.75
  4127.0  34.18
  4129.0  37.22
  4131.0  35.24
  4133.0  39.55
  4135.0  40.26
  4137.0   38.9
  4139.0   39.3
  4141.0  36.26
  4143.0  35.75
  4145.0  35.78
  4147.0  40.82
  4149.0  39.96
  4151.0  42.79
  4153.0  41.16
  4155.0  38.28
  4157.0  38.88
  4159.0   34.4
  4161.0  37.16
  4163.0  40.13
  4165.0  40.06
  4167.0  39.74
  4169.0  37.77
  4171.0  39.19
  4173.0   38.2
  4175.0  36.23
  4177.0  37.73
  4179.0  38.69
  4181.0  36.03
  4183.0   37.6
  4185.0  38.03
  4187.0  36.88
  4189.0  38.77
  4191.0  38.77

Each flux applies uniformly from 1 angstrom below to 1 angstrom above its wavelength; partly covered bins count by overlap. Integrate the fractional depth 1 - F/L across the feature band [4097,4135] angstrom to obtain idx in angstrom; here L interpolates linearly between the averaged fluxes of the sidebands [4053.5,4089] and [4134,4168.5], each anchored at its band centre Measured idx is 3.6 angstrom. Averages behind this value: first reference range 38.2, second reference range 38.8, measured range 34.9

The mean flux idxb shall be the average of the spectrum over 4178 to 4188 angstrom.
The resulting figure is 37.4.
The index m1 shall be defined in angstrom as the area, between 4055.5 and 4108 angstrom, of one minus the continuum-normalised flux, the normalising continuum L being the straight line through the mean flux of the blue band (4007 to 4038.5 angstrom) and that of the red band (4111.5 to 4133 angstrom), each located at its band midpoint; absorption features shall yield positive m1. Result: 2.0 angstrom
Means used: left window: 39.3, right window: 36.2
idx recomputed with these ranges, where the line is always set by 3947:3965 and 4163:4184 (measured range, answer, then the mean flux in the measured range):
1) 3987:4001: -1.80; 40.5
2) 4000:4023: -2.28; 39.7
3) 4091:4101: 1.47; 31.7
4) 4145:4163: -0.51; 39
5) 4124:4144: 0.20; 37.3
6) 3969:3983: 2.13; 30.3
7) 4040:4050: -0.96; 40.1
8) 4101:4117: 1.70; 33.4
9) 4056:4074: -0.93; 38.7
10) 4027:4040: -1.53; 40.7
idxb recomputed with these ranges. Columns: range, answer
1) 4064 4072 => 38.9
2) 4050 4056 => 39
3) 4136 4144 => 37.6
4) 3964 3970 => 23.7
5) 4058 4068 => 39.1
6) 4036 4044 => 40.6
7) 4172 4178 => 37.4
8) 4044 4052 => 41.1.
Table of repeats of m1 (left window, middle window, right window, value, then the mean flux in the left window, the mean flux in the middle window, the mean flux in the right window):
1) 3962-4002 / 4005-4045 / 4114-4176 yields -4.79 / 34.1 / 39.3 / 38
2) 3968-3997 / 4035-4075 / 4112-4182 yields -3.93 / 34.4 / 39.5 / 37.9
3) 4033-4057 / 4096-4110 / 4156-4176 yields 2.59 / 40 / 31.9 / 38.2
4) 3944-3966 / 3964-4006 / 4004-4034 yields 2.55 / 35.3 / 34.8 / 38.9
